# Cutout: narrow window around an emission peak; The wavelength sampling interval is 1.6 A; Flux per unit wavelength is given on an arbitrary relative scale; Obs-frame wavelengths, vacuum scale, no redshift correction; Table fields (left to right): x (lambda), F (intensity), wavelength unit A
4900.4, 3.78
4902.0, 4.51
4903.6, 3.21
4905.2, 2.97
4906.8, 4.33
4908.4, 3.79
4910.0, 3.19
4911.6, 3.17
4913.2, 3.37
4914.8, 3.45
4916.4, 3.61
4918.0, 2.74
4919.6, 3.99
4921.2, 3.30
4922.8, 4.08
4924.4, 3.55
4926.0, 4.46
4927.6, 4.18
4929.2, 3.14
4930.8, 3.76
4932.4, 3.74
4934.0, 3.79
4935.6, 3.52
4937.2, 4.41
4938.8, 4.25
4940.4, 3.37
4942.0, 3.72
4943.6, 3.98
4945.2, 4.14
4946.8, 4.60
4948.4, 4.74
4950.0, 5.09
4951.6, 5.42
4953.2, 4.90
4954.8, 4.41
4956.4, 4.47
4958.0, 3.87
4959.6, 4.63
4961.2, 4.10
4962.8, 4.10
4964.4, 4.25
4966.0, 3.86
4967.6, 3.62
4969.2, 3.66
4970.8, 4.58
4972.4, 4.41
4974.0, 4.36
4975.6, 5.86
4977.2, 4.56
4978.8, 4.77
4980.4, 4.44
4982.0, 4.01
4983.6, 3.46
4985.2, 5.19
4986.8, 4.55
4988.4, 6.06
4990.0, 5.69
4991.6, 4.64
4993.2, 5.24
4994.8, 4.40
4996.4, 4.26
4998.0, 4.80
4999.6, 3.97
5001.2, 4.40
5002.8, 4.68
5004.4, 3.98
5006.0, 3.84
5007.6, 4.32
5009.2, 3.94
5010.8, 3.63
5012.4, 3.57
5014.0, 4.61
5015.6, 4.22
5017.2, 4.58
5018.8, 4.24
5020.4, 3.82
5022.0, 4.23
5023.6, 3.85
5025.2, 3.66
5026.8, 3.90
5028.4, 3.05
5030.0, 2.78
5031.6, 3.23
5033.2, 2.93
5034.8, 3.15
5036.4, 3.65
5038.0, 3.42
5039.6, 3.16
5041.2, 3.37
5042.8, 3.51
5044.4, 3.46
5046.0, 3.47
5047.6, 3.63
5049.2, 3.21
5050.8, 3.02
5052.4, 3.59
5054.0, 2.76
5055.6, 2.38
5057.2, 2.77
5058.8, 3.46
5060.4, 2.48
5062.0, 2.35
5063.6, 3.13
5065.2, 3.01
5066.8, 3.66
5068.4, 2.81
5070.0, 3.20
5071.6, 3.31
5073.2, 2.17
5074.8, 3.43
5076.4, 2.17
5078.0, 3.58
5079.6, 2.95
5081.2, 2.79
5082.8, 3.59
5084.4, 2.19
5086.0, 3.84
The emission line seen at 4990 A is C III] 1909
